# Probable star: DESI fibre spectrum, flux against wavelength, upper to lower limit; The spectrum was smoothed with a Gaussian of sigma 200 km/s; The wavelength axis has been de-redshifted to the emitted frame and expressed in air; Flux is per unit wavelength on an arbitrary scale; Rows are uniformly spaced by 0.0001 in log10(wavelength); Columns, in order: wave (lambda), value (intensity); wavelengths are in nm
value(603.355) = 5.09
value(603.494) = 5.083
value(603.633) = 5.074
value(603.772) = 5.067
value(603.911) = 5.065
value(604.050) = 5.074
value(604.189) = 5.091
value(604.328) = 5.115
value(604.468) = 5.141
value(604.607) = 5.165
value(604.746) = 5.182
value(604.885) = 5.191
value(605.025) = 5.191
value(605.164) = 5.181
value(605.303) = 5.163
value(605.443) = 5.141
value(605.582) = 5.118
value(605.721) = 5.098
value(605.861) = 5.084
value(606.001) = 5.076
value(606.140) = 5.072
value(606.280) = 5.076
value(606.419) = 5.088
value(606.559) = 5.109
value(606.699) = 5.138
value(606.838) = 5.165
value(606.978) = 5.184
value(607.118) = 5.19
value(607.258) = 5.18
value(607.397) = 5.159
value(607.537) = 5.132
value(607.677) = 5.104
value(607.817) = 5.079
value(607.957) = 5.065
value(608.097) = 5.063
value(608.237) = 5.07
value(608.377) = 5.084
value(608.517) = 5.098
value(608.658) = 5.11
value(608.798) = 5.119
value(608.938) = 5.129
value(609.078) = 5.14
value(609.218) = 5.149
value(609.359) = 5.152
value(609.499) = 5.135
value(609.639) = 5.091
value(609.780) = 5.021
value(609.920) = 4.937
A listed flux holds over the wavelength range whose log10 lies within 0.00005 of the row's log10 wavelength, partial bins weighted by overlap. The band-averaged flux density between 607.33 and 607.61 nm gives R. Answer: 5.14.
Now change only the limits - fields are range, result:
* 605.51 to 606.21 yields 5.09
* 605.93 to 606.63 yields 5.08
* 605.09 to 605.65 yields 5.16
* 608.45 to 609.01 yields 5.11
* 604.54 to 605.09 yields 5.18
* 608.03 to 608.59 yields 5.07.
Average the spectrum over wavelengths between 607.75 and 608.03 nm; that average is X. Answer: 5.07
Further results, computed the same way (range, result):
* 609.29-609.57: 5.16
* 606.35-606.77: 5.11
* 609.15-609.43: 5.14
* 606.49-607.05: 5.15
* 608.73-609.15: 5.14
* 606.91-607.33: 5.19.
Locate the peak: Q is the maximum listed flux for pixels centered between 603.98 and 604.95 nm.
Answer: 5.191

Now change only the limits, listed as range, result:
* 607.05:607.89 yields 5.19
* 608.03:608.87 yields 5.119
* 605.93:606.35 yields 5.076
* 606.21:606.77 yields 5.138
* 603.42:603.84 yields 5.083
